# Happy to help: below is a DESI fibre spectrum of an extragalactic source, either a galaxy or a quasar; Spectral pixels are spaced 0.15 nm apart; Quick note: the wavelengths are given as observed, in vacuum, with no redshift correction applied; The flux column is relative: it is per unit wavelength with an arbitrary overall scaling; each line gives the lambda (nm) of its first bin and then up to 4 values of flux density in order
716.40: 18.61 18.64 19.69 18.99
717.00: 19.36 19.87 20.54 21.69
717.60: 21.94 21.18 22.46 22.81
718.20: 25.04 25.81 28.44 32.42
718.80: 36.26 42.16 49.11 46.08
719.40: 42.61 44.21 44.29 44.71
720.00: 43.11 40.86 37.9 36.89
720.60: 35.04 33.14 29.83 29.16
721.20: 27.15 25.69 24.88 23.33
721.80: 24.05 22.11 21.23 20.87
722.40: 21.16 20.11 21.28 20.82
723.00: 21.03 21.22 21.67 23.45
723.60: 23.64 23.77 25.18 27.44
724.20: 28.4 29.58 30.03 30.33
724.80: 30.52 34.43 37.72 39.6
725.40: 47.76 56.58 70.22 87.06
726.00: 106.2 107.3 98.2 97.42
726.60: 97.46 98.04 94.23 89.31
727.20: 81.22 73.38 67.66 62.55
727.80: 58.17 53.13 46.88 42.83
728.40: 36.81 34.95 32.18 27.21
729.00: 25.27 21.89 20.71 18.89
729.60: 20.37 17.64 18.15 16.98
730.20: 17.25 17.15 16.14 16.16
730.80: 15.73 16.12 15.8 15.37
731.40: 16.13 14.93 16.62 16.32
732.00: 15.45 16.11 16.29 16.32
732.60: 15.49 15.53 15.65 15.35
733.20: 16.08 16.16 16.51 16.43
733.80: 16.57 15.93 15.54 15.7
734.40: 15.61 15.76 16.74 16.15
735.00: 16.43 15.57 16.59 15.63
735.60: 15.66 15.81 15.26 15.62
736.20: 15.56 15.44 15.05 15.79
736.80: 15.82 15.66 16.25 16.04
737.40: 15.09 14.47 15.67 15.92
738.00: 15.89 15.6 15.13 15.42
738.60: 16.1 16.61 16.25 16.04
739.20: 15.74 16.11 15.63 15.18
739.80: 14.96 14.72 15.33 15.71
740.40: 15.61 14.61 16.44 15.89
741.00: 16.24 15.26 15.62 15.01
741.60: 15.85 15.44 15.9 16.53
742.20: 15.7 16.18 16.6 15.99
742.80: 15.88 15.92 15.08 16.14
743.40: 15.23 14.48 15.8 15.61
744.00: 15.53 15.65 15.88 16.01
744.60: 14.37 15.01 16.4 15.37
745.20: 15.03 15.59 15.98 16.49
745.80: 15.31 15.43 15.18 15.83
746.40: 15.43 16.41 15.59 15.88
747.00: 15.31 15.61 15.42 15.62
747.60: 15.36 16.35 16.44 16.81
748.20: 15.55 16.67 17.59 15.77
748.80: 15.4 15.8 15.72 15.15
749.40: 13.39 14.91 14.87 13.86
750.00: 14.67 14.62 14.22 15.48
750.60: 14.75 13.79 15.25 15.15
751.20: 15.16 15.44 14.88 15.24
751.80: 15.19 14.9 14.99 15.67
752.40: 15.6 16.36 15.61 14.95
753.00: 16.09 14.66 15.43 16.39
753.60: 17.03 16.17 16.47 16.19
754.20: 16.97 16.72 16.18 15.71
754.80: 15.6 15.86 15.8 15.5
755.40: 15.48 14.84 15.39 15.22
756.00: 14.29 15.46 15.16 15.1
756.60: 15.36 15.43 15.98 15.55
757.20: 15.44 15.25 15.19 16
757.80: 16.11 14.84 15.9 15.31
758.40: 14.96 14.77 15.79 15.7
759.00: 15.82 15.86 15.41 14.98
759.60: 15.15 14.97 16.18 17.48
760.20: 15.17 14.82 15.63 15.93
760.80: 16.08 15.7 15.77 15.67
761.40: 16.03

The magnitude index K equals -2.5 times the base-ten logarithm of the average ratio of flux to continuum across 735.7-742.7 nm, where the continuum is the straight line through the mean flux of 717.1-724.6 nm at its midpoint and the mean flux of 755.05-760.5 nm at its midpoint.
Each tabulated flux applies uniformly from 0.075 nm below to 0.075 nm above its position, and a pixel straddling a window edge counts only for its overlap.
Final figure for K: 0.38 mag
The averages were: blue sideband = 28.9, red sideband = 15.4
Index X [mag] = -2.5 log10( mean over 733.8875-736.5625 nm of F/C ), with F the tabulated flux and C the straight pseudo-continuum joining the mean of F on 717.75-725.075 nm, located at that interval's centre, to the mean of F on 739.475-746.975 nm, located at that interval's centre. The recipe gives 0.302 mag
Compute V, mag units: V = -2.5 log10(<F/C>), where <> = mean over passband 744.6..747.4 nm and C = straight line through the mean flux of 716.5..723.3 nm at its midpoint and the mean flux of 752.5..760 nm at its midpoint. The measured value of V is 0.23 mag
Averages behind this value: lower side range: 28.6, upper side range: 15.6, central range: 15.6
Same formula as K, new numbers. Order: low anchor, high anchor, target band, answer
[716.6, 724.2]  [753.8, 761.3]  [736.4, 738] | 0.401 mag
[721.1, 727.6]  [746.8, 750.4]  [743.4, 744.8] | 0.348 mag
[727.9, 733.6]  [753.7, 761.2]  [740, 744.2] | 0.190 mag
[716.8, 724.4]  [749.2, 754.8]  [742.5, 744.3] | 0.210 mag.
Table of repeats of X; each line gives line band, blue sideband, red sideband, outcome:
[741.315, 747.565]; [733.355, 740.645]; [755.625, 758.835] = 0.00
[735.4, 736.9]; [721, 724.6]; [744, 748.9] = 0.24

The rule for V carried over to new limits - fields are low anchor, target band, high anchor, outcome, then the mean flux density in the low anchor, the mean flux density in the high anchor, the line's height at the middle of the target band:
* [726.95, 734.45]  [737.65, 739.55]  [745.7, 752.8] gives 0.354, 26.9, 15.4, 22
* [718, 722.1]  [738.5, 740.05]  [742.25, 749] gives 0.274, 33.8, 15.8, 20.2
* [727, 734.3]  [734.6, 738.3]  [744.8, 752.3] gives 0.413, 26.7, 15.4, 23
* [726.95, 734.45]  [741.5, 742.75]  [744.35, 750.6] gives 0.194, 26.9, 15.5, 19.1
